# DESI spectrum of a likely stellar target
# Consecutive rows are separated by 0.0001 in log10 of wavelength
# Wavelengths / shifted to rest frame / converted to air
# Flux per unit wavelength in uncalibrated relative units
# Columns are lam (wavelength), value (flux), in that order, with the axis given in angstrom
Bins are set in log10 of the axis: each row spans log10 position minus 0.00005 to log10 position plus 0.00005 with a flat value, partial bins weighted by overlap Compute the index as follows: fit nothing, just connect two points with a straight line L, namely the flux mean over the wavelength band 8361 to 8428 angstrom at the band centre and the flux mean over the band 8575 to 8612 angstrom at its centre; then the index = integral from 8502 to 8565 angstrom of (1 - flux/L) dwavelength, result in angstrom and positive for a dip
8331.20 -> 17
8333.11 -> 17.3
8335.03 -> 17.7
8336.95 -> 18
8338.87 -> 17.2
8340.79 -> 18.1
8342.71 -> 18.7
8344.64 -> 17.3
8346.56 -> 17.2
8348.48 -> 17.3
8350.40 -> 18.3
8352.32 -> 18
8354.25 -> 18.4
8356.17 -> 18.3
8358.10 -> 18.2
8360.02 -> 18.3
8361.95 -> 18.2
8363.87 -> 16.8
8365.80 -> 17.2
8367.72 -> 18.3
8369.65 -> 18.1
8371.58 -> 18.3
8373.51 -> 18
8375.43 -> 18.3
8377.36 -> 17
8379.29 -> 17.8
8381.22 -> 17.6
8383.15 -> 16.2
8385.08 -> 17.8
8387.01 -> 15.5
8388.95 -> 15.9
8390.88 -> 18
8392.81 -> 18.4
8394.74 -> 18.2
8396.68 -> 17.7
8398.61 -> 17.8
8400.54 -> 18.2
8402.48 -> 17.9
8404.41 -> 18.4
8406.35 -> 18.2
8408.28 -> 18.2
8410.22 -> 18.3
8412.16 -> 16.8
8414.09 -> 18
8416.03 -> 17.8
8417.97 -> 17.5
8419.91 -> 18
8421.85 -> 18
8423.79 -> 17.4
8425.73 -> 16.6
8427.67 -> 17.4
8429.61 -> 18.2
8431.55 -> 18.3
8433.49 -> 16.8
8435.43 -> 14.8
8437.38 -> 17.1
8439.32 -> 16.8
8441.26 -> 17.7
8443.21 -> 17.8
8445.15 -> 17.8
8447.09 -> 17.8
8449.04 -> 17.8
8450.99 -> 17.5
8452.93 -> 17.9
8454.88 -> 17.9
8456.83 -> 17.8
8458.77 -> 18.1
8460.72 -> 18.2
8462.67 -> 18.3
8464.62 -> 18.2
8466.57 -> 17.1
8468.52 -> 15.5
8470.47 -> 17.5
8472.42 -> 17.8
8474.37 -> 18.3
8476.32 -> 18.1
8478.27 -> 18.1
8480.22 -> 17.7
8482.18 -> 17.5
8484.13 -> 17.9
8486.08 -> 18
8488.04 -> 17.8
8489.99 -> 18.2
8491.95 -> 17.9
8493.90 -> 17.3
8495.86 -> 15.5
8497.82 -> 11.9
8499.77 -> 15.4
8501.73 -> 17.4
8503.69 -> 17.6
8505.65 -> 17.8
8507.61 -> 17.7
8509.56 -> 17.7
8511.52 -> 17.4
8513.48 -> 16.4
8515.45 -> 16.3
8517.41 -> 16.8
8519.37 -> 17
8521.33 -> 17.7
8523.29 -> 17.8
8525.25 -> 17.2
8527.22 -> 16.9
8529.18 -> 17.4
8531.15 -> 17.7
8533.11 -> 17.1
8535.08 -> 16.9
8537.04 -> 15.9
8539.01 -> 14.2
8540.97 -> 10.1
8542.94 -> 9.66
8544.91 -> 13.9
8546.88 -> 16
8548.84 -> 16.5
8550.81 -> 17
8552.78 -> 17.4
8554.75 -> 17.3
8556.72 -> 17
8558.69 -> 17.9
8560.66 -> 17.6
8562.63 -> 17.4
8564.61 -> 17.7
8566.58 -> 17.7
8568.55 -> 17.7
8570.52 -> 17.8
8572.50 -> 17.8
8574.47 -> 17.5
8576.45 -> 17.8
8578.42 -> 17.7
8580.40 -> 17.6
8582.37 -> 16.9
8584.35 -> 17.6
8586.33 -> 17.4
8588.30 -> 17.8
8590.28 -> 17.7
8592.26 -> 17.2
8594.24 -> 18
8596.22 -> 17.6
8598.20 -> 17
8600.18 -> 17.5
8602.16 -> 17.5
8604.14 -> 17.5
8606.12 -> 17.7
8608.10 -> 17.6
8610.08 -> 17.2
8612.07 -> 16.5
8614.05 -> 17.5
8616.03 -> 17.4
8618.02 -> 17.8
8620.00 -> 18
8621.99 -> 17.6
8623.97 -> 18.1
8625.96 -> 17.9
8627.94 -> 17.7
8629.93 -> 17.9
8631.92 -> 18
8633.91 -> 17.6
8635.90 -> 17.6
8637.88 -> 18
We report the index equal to 3.6 angstrom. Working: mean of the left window 17.7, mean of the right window 17.5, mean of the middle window 16.5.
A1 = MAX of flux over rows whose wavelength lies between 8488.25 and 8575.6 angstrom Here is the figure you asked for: 18.2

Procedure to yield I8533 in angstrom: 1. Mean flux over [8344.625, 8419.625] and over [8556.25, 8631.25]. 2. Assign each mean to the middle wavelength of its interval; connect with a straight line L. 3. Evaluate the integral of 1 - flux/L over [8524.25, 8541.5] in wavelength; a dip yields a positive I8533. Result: 1.51 angstrom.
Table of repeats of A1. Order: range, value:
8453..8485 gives 18.3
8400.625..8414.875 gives 18.4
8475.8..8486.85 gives 18.1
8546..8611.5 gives 18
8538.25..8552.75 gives 17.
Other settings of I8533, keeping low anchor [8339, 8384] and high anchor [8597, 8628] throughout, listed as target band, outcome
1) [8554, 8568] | 0.05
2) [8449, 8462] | -0.14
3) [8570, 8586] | 0.00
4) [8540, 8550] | 2.44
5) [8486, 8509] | 1.06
